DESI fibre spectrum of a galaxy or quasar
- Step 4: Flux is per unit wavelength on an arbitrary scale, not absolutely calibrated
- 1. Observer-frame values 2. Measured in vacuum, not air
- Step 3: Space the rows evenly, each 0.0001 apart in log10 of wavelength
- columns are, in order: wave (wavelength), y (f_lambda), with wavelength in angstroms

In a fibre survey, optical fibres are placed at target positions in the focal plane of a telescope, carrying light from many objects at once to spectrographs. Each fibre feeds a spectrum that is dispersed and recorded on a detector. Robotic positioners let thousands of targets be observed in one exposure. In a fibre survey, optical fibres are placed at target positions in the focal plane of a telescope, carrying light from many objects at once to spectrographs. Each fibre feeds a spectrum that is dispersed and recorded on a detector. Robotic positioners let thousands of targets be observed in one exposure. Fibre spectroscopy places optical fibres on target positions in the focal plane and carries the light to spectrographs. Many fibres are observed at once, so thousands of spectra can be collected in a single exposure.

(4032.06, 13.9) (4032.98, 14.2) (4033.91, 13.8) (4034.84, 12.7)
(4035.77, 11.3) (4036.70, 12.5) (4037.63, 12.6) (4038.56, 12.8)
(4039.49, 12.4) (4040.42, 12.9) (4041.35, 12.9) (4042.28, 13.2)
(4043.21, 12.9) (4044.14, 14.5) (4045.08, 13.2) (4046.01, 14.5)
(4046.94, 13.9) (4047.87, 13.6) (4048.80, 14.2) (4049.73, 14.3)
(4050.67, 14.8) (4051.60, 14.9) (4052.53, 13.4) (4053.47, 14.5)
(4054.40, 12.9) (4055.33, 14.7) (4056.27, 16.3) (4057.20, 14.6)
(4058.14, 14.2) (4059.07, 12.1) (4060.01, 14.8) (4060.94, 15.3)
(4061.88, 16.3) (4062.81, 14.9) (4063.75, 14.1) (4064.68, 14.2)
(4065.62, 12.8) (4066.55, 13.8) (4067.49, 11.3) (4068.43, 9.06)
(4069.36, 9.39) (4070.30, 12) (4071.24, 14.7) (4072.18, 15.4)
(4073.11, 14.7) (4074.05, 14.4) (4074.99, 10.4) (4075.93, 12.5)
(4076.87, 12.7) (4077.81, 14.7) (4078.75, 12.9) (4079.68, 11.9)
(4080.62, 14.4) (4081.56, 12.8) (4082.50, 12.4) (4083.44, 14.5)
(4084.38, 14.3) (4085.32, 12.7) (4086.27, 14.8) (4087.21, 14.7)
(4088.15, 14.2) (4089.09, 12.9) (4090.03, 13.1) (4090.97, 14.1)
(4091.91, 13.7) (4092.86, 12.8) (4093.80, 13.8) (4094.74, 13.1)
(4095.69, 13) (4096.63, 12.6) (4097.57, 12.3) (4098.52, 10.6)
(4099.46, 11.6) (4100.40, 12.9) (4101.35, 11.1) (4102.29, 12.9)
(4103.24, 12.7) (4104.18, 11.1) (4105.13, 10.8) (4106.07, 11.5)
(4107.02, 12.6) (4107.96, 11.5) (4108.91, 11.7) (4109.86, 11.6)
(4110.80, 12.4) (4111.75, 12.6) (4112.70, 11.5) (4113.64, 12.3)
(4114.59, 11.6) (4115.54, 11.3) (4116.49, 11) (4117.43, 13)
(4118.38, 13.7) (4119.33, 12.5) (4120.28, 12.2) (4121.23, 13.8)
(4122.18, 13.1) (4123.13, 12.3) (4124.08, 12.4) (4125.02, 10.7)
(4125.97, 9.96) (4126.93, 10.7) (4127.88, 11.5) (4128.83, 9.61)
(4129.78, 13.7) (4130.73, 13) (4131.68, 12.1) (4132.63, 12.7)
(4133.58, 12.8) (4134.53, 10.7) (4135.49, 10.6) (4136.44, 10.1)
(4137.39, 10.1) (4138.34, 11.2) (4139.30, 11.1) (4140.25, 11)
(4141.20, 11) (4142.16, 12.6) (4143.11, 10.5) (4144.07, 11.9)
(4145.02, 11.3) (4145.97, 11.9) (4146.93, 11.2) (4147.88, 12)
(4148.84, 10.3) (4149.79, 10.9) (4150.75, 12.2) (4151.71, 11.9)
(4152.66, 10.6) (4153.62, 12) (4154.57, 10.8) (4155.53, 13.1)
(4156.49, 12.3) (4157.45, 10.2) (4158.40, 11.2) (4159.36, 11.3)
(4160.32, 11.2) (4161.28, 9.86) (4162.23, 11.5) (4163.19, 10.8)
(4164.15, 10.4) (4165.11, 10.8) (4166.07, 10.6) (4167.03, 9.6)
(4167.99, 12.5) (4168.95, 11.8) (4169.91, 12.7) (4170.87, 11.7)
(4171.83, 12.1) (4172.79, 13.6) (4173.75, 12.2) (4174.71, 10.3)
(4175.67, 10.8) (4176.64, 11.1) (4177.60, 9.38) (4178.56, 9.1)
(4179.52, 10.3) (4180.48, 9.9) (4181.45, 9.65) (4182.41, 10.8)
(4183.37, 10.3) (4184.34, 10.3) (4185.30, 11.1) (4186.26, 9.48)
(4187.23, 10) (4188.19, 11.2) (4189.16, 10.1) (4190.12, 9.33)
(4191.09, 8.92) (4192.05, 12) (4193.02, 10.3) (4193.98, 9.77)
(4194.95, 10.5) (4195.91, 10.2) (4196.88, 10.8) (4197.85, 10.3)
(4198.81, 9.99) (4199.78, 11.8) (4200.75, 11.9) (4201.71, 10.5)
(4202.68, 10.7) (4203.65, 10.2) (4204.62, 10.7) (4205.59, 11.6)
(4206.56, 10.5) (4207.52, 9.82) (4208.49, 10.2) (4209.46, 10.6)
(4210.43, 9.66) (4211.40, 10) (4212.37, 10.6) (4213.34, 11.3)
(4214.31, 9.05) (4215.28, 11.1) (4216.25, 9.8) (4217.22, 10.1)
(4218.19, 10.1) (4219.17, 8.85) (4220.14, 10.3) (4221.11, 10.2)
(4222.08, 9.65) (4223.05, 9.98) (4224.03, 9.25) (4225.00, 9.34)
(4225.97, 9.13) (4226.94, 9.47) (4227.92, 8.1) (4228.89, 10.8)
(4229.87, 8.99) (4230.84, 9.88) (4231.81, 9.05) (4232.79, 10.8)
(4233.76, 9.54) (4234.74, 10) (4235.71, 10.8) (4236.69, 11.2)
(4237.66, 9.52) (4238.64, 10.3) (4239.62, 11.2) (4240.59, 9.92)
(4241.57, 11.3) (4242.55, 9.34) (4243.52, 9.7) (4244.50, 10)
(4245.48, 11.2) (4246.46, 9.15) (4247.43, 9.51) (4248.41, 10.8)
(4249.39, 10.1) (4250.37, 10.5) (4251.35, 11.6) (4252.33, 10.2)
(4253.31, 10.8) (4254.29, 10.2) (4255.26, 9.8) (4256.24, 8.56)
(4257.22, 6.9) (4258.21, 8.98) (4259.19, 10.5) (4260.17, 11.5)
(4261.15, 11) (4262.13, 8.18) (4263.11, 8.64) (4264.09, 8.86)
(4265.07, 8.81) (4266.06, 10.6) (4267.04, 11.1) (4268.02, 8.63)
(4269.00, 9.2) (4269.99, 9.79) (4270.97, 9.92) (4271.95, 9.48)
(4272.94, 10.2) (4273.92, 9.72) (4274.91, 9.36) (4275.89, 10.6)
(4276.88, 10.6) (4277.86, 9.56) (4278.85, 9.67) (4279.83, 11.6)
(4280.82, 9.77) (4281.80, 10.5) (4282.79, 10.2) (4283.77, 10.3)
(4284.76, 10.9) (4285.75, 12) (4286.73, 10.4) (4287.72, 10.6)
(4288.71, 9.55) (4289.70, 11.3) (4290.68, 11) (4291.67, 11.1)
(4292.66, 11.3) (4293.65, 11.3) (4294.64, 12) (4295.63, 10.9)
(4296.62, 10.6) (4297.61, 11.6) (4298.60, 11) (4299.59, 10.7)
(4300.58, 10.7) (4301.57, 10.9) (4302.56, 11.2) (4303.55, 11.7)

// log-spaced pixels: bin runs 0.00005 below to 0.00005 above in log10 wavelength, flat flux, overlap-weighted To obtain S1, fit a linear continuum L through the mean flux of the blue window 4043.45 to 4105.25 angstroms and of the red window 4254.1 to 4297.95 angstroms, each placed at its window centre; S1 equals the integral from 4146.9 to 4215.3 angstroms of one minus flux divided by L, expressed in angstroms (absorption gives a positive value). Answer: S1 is 5.2 angstroms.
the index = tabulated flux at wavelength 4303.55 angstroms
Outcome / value 11.7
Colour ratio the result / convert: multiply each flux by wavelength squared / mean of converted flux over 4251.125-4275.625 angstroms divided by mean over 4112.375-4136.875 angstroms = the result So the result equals 0.87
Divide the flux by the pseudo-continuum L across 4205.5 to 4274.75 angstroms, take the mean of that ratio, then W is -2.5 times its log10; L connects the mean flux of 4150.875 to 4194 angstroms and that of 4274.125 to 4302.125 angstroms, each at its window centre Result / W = 0.09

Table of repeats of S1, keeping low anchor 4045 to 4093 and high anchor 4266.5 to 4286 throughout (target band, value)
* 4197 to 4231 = 3.2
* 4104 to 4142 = 3.0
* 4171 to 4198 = 2.7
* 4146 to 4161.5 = 1.1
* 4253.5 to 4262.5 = 0.7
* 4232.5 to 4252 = 0.7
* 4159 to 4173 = 0.8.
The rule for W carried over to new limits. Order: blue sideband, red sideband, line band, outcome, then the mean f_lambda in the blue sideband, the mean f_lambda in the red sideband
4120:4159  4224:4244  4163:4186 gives 0.00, 11.5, 9.91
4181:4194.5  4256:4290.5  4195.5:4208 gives -0.05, 10.2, 9.95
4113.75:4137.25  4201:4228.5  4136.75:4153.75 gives 0.02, 11.9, 10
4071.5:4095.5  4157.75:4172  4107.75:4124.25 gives 0.03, 13.5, 11.2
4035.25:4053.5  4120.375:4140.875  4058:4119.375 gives -0.03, 13.4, 11.6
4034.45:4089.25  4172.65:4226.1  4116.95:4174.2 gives 0.00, 13.5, 10.3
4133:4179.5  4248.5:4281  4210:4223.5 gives 0.04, 11.2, 9.86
